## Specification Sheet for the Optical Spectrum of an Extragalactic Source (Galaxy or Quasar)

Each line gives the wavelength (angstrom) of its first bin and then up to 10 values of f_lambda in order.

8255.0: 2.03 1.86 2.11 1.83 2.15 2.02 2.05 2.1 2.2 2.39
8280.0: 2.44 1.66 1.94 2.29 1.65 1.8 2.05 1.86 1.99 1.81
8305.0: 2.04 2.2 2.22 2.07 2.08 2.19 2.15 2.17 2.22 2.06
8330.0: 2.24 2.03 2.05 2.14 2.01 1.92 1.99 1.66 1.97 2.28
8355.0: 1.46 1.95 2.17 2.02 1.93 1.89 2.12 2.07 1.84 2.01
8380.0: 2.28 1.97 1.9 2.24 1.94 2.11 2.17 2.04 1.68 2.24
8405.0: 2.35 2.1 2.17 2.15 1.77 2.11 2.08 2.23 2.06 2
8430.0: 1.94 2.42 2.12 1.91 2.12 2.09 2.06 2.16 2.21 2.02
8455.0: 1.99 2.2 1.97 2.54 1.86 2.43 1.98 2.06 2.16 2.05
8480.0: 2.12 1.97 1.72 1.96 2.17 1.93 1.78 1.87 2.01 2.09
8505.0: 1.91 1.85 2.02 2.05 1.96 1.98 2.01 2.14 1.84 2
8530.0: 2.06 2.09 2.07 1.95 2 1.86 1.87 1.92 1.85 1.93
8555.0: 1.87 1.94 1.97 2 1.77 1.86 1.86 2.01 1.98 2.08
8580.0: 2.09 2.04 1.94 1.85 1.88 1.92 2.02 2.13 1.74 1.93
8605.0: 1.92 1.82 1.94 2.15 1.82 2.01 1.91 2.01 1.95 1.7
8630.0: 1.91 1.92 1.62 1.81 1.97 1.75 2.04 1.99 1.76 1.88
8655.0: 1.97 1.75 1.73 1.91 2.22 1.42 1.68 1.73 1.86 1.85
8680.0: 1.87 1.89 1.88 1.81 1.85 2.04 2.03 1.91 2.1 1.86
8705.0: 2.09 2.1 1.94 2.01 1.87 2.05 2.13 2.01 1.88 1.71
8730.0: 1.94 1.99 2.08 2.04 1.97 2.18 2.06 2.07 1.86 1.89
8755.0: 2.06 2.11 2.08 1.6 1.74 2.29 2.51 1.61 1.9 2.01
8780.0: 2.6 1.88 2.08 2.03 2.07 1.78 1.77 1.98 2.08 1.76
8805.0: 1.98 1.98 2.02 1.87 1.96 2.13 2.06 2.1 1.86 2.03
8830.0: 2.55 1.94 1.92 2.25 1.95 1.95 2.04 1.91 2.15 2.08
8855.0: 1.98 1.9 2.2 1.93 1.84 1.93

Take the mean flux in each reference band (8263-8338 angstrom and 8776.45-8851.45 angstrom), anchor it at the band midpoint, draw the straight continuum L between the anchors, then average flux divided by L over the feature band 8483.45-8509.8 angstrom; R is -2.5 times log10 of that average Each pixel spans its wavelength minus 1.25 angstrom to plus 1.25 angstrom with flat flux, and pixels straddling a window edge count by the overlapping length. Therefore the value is 0.066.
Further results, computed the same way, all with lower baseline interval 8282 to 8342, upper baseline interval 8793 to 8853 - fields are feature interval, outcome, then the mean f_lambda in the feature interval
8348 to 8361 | 0.052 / 1.94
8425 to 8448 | -0.028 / 2.09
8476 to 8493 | 0.020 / 1.99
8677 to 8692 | 0.084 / 1.87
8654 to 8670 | 0.113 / 1.82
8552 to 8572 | 0.068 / 1.9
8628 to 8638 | 0.122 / 1.81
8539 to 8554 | 0.069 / 1.9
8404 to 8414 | -0.073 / 2.18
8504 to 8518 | 0.037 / 1.96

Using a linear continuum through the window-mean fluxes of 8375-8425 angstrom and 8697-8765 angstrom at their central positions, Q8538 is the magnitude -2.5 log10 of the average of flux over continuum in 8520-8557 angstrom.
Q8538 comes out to 0.04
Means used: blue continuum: 2.07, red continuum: 1.98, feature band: 1.96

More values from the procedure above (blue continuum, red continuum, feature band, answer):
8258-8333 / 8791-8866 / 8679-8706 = 0.04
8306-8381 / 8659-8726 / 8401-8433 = -0.05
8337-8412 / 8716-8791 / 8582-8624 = 0.04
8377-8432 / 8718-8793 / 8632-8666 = 0.08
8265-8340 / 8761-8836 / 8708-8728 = 0.03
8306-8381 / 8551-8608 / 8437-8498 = -0.04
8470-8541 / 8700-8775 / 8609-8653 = 0.05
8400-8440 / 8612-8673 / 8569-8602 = -0.02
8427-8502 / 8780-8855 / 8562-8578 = 0.07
